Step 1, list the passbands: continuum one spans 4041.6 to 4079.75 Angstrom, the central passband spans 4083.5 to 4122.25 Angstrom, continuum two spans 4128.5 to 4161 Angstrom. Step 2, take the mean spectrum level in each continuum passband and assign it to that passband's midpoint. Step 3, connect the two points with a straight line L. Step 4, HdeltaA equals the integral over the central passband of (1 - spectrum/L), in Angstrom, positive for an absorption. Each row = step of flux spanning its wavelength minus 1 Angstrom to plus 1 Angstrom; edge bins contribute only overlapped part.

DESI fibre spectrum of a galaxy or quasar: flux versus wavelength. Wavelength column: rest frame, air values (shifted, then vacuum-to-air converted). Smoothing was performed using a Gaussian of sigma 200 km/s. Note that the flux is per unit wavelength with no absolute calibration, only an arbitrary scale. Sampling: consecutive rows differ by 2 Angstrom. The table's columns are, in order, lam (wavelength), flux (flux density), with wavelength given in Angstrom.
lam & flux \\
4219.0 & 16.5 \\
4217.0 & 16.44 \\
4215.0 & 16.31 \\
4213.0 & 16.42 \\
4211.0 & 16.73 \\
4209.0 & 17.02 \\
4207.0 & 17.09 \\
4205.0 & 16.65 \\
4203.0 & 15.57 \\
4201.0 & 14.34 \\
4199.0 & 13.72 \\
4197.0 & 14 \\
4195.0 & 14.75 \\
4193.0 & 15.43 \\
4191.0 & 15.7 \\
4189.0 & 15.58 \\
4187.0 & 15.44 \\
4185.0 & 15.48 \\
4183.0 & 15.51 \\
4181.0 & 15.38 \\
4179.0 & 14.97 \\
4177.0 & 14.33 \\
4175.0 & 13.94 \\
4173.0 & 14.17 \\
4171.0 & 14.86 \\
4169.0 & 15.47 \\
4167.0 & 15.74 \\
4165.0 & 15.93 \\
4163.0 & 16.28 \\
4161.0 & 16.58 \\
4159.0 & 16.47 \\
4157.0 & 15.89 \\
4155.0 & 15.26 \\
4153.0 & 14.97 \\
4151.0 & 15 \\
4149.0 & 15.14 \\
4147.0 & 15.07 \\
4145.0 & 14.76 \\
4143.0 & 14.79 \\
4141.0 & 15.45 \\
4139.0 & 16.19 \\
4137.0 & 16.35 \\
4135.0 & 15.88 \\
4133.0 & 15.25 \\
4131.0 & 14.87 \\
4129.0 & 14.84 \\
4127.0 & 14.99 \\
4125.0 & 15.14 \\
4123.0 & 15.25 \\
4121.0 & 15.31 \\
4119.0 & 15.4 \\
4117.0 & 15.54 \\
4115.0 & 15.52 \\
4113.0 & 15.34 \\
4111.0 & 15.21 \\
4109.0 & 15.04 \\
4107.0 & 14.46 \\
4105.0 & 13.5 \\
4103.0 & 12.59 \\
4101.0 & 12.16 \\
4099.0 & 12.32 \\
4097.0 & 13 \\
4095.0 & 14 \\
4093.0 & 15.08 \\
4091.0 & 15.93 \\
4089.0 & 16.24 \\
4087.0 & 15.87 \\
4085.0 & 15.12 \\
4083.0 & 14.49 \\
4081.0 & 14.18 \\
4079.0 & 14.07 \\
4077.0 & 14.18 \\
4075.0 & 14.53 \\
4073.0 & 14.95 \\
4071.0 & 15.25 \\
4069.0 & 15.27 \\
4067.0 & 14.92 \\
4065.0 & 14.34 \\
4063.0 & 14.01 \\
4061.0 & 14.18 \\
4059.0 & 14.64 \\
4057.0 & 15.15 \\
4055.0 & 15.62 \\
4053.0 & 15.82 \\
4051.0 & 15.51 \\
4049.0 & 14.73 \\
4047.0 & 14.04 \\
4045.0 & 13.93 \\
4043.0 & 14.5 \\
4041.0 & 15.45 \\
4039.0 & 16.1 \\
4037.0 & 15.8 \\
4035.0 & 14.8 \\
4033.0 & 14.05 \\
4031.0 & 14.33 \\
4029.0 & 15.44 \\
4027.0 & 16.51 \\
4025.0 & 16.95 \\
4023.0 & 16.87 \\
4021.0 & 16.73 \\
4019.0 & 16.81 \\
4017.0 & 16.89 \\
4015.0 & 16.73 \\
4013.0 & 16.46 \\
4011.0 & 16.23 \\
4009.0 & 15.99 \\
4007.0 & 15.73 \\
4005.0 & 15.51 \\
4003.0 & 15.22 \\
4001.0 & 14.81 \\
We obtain 1.2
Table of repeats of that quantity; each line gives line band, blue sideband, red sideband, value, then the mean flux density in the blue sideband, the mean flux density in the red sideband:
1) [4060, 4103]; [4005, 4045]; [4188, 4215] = 3.7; 15.9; 15.6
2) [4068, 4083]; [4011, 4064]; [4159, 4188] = 0.8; 15.5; 15.3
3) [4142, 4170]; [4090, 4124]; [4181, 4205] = -1.3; 14.5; 15.1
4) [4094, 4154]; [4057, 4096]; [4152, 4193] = 1.3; 14.8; 15.4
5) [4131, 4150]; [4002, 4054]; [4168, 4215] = 0.1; 15.7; 15.3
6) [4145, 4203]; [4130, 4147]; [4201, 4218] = 2.6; 15.4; 16.4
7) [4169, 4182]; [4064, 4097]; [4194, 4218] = 0.7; 14.8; 15.8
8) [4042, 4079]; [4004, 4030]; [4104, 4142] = 2.7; 16.4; 15.2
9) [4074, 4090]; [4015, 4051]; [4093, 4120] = -0.2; 15.6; 14.2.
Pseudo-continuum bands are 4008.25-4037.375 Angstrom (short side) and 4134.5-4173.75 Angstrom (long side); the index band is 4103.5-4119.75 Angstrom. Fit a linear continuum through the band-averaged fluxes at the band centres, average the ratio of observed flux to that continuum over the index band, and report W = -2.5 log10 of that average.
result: 0.05 mag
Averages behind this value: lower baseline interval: 16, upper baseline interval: 15.5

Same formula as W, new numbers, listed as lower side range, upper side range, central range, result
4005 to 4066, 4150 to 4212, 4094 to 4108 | 0.18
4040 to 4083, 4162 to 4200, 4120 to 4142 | -0.03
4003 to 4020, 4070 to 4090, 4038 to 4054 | 0.04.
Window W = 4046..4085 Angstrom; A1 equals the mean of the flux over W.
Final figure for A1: 14.7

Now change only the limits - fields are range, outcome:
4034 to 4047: 15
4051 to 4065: 14.9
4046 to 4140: 14.8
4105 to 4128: 15.1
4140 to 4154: 15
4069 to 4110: 14.4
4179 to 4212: 15.5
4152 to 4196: 15.4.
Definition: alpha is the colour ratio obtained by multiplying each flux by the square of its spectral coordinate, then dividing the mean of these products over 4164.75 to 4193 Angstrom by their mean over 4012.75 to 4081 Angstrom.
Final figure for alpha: 1.06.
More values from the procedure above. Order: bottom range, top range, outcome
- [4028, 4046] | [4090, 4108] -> 0.94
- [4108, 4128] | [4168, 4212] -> 1.04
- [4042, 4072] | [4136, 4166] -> 1.10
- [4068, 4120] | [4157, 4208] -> 1.10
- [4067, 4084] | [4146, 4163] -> 1.11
